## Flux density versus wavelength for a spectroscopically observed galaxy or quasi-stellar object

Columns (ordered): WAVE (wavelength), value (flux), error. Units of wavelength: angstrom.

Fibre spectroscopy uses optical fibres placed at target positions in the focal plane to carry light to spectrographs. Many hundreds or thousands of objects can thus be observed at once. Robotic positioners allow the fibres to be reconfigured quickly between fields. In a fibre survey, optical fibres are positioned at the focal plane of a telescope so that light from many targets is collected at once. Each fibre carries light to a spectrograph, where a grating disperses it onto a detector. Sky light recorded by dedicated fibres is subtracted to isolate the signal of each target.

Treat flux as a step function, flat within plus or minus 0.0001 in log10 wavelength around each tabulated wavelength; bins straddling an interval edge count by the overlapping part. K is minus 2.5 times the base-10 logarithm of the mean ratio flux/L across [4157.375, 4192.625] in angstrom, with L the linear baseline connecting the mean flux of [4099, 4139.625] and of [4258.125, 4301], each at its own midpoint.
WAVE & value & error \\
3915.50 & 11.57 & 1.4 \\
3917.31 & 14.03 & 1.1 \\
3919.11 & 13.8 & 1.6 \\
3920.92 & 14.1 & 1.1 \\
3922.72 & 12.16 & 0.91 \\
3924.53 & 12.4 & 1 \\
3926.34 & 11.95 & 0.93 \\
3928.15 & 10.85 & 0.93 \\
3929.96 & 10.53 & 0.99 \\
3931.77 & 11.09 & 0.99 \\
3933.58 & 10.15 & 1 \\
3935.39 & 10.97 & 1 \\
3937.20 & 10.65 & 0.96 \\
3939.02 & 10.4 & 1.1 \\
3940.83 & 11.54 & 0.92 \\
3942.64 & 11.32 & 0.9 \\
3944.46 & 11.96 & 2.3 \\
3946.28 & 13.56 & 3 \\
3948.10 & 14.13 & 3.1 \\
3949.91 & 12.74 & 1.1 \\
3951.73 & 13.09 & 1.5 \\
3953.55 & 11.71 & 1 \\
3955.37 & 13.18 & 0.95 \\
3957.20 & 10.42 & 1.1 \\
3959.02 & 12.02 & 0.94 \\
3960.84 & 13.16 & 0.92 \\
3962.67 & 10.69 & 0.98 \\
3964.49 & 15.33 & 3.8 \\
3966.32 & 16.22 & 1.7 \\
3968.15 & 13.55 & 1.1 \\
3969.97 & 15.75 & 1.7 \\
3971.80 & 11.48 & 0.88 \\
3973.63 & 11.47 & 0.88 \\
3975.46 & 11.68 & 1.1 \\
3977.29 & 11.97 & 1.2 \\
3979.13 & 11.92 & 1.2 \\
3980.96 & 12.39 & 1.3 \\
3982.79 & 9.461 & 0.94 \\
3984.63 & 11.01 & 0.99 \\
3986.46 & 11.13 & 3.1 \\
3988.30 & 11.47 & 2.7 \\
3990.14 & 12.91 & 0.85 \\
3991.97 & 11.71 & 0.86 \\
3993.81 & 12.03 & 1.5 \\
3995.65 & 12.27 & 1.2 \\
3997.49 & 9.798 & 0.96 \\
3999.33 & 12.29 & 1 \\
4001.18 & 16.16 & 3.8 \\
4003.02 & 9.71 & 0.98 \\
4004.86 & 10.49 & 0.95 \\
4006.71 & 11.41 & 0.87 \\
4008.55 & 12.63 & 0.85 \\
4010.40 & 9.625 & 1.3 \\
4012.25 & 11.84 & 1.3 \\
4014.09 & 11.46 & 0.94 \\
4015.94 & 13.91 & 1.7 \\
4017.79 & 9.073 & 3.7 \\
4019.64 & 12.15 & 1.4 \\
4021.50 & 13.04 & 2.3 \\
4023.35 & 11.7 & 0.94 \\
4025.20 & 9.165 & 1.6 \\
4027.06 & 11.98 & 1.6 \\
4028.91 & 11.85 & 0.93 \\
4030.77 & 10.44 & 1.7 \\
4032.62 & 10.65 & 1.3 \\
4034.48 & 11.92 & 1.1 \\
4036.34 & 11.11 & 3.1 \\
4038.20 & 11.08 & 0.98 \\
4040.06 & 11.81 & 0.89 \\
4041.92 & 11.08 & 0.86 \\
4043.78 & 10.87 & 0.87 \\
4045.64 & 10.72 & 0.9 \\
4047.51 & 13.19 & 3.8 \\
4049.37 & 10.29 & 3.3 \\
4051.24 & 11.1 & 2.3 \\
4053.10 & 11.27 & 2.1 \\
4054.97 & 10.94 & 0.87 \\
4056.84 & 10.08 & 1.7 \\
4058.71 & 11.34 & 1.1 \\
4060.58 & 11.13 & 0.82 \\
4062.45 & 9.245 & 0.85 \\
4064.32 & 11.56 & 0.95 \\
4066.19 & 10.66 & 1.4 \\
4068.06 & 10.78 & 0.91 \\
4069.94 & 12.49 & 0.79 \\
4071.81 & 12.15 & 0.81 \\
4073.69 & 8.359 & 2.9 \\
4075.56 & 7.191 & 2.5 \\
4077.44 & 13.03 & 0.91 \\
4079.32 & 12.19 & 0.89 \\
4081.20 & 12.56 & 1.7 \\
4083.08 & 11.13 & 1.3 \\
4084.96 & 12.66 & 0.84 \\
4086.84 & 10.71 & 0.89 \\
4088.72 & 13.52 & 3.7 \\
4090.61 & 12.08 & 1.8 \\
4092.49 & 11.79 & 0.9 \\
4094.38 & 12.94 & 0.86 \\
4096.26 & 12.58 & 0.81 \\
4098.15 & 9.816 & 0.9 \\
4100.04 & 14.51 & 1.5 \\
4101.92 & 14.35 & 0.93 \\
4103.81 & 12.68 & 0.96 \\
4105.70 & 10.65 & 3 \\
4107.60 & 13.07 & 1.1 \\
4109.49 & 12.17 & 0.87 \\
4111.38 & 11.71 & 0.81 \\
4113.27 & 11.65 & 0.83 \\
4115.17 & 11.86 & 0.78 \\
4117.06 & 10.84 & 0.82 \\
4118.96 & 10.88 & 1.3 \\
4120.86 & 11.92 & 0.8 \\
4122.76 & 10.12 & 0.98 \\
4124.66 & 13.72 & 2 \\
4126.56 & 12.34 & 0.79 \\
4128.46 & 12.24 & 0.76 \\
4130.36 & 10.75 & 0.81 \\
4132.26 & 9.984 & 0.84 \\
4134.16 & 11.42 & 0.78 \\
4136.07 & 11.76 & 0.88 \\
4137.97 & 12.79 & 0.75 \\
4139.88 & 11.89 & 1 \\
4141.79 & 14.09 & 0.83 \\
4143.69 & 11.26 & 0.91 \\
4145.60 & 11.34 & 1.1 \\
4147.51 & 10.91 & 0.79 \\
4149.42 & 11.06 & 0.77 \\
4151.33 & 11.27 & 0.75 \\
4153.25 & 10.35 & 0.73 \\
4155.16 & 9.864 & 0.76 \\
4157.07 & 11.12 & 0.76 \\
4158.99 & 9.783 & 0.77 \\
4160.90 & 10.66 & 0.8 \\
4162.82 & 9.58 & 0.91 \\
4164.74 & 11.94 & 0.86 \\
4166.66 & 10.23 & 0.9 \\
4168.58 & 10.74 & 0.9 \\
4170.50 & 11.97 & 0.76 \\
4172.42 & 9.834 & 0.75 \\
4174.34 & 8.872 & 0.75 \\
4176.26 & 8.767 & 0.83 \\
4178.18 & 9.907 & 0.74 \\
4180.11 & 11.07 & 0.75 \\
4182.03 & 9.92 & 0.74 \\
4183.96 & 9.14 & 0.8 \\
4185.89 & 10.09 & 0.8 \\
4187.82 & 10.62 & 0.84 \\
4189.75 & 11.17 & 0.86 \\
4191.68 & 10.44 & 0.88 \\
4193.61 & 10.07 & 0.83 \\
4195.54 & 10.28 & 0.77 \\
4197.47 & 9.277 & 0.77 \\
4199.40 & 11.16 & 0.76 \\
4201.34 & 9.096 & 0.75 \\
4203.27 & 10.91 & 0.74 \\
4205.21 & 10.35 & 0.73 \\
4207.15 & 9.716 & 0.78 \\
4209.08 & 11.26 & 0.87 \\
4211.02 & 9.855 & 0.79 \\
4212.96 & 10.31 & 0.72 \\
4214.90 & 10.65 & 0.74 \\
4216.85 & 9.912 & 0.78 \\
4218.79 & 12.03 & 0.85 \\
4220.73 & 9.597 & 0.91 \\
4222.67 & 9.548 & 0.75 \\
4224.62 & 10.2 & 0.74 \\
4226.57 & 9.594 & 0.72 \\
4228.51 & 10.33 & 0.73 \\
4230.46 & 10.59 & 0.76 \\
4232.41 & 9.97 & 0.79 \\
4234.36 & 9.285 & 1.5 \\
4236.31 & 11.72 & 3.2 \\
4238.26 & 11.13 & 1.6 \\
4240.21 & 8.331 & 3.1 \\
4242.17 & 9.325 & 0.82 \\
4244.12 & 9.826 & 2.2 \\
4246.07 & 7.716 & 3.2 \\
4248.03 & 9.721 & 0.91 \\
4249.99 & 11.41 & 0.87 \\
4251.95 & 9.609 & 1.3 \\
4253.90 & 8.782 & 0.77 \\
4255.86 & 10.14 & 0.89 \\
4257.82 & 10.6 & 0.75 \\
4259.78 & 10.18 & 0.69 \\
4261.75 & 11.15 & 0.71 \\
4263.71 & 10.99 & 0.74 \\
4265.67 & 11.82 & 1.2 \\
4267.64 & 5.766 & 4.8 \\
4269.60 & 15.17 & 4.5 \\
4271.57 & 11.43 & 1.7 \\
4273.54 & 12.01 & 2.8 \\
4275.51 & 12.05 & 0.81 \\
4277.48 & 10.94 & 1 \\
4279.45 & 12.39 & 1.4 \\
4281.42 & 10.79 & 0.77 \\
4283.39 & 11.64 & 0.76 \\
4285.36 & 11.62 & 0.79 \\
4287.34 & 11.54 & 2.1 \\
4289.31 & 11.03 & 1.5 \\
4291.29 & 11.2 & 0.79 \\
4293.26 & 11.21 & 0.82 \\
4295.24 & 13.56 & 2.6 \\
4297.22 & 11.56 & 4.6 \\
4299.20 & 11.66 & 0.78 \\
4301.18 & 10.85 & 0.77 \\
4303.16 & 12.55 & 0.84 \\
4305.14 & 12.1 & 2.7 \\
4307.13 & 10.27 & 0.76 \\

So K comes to 0.15 mag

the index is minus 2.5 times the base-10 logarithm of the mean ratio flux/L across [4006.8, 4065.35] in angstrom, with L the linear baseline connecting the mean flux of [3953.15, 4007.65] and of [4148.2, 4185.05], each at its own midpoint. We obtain 0.036 mag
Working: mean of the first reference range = 12.2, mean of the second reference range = 10.3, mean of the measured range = 11.2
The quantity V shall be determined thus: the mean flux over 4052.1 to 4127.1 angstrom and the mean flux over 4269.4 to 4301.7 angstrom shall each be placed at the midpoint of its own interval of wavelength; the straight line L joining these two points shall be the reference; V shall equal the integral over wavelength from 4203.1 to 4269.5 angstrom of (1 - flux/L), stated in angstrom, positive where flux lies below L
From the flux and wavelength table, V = 8.95 angstrom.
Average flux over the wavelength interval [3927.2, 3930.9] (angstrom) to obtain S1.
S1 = 10.7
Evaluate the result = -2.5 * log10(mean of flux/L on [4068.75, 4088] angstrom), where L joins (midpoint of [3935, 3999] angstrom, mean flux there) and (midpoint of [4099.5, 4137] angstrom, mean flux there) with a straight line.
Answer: 0.07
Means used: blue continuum 12.2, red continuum 11.9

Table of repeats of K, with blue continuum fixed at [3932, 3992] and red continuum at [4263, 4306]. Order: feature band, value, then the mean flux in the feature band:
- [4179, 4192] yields 0.14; 10.3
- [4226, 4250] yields 0.18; 9.86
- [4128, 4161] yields 0.05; 11.3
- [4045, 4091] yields 0.07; 11.2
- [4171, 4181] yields 0.20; 9.79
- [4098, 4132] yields -0.01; 12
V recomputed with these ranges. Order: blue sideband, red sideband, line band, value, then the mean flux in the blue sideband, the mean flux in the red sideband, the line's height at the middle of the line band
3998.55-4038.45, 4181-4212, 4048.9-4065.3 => 0.7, 11.5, 10.2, 11.2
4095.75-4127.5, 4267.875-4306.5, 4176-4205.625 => 4.3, 12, 11.7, 11.9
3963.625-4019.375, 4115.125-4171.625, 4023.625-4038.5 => 1.0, 12.1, 11.3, 11.9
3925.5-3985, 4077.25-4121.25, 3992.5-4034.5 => 1.9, 12.1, 12.1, 12.1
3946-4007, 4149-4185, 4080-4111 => -3.5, 12.3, 10.3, 11.1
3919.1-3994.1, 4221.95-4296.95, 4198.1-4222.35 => 1.2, 12.1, 10.7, 10.9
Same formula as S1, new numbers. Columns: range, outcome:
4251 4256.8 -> 9.52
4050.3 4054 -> 11.2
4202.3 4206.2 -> 10.6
